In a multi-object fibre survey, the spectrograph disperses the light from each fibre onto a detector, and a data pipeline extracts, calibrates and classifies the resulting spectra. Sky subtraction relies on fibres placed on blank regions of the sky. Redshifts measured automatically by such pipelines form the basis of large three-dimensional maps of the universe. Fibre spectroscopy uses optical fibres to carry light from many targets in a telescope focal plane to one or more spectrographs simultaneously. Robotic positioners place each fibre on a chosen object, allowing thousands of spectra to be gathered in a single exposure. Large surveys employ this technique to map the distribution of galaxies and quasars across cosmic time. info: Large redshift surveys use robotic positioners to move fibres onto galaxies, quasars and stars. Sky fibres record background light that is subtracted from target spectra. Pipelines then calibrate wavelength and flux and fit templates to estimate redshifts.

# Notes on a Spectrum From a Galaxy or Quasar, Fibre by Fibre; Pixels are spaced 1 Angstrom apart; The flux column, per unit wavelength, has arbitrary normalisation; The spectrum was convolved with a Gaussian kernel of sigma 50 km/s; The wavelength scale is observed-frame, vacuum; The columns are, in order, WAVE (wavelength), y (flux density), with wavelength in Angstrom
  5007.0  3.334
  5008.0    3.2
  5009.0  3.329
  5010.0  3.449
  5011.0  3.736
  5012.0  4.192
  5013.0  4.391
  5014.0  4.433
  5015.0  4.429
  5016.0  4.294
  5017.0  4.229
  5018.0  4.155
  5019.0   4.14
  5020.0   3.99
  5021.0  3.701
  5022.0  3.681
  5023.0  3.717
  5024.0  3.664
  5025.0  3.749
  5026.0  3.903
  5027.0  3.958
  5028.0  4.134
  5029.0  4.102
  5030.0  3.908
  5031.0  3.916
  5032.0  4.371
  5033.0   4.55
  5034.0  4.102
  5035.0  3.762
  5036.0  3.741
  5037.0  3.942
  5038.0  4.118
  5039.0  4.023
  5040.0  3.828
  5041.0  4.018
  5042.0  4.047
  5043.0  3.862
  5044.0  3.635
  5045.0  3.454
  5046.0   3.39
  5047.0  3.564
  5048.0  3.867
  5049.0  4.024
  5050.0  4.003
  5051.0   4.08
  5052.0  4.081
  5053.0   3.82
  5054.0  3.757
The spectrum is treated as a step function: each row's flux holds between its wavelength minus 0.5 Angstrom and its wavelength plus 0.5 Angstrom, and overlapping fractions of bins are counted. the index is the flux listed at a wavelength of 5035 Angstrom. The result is 3.762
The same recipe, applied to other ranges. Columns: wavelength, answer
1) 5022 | 3.681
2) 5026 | 3.903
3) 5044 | 3.635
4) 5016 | 4.294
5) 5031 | 3.916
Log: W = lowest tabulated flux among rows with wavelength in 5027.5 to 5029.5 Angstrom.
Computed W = 4.102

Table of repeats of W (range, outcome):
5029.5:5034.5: 3.908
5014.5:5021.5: 3.701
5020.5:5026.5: 3.664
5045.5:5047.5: 3.39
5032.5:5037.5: 3.741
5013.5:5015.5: 4.429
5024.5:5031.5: 3.749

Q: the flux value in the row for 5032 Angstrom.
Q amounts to 4.371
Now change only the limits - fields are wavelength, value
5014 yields 4.433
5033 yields 4.55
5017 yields 4.229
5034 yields 4.102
